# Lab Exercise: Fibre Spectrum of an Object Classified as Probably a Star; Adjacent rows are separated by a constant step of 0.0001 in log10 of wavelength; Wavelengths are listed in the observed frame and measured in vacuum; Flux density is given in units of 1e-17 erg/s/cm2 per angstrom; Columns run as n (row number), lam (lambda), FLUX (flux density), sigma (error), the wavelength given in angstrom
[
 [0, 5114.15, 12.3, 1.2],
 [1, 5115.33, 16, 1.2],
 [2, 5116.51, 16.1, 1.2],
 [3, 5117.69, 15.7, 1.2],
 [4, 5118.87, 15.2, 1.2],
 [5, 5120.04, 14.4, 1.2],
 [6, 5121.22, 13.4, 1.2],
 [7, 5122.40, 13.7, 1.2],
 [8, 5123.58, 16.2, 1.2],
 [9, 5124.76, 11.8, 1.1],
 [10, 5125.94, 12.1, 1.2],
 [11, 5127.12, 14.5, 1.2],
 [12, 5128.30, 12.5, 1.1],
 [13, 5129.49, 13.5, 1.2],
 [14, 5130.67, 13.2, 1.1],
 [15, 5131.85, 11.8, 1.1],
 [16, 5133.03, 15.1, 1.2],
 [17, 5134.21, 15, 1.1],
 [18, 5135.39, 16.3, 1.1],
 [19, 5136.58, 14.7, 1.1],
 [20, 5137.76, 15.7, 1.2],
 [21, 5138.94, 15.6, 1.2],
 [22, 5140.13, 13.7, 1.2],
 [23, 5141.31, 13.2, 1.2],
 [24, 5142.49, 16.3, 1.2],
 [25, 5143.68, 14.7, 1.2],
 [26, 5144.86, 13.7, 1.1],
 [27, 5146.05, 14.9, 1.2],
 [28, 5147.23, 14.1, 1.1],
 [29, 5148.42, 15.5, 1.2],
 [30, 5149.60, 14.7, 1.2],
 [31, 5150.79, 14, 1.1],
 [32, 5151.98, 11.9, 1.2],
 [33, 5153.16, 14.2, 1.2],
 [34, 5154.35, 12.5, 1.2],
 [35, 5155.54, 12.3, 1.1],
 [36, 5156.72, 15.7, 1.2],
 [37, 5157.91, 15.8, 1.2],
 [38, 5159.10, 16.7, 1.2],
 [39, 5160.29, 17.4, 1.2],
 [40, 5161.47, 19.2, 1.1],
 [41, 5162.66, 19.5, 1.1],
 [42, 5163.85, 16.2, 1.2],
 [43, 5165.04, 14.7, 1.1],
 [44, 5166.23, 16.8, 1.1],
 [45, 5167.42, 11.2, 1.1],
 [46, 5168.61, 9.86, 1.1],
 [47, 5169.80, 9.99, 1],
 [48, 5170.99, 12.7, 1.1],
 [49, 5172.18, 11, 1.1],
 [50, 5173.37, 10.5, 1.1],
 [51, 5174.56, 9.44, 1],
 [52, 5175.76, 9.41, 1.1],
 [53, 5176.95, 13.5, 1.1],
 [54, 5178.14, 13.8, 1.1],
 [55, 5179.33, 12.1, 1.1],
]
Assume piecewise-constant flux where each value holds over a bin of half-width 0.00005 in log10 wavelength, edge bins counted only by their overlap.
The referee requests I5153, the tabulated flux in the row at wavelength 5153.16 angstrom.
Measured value 14.2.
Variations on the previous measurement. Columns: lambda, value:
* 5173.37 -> 10.5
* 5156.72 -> 15.7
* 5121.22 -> 13.4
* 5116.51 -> 16.1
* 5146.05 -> 14.9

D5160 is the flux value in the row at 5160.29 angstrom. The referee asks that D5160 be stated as 17.4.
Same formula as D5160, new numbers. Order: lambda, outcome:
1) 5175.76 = 9.41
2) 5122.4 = 13.7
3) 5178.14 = 13.8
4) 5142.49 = 16.3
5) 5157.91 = 15.8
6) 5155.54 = 12.3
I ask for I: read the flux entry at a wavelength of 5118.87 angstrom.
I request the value 15.2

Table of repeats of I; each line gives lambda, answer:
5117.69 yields 15.7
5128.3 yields 12.5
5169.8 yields 9.99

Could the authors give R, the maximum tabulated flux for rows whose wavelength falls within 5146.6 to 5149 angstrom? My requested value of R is 15.5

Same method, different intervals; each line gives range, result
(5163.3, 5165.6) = 16.2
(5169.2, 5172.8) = 12.7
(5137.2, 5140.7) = 15.7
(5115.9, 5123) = 16.1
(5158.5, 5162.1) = 19.2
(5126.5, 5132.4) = 14.5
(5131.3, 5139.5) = 16.3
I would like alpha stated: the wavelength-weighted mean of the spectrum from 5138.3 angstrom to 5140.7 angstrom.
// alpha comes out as 14.7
